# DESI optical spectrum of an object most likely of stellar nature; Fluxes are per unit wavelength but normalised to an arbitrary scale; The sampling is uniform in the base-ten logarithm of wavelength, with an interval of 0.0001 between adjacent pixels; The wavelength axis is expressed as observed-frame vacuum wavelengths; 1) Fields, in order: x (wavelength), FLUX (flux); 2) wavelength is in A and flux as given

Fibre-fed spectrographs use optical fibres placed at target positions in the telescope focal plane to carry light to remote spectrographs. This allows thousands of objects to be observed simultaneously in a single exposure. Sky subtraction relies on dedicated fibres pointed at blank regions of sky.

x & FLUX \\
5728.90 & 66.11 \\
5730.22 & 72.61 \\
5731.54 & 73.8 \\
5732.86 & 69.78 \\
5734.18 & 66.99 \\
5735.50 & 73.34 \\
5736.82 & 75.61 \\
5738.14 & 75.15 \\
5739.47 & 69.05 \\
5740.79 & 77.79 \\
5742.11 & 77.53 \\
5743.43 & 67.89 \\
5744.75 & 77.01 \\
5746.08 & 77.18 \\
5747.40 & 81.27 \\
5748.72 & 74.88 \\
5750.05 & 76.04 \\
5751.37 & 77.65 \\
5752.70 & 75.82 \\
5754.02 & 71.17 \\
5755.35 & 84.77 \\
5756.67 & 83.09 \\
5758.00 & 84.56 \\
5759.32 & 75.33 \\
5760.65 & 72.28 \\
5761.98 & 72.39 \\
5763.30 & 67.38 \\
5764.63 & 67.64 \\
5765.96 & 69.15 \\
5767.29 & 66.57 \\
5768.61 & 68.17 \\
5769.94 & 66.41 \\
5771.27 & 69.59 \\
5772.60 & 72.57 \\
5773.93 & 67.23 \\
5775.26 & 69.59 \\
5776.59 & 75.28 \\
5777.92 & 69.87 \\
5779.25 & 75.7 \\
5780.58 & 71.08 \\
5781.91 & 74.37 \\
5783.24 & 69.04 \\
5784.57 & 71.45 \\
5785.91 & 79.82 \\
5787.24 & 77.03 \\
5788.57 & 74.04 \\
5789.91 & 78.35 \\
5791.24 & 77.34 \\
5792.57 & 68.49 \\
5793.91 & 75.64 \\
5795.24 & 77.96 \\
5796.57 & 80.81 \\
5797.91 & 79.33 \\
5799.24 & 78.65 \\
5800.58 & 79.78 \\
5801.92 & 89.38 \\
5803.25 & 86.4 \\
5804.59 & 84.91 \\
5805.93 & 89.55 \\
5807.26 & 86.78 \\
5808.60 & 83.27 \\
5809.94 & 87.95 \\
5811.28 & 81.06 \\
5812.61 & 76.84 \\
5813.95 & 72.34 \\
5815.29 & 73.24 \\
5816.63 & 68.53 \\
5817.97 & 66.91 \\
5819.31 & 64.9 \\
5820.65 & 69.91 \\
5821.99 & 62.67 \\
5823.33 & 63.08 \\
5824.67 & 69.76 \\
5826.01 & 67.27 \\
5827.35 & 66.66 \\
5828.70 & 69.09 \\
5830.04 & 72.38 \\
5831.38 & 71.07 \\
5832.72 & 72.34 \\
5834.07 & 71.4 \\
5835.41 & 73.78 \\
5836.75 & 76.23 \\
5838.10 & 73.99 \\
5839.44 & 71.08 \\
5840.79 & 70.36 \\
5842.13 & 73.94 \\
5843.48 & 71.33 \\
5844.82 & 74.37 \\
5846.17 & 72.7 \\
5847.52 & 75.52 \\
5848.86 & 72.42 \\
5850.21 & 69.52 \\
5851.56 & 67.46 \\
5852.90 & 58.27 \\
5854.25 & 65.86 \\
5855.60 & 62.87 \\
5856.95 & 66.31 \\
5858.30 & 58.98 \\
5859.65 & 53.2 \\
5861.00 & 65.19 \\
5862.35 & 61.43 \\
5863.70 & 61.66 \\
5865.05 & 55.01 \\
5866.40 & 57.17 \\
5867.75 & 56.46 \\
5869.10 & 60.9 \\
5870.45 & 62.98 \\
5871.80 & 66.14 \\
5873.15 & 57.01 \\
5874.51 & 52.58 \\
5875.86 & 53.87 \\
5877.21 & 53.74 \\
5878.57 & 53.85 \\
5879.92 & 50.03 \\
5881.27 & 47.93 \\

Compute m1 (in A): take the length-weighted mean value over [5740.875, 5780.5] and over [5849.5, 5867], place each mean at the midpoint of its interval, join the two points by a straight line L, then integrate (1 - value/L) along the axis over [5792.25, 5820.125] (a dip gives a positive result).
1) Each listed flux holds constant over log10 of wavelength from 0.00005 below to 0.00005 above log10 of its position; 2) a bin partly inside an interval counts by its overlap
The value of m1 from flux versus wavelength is -4.4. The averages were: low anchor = 73.6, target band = 78.8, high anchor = 61.8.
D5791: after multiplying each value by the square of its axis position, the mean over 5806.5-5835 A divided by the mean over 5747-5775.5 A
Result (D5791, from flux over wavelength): 1.0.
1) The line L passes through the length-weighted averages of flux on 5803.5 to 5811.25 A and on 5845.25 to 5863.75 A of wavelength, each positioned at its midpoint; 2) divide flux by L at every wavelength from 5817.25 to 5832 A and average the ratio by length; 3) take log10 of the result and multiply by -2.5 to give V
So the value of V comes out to 0.16 mag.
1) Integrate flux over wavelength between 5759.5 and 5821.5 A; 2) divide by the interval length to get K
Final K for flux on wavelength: 74.9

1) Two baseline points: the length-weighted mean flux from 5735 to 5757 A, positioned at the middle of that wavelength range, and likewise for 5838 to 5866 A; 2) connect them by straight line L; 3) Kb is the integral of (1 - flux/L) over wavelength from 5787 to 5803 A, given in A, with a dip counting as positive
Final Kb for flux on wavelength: -1.5 A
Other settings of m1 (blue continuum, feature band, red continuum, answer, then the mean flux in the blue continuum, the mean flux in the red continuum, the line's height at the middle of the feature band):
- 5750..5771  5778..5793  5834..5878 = -0.6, 73.5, 64.8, 71.2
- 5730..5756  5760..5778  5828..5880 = 0.7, 74.8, 65.1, 72.5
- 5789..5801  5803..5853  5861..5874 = -2.7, 77.2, 60.1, 69.4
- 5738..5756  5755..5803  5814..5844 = -0.6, 75.9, 70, 73.6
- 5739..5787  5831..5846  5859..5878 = -2.4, 73.6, 58.4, 62.7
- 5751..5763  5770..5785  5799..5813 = 1.7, 77.1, 84.4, 80.2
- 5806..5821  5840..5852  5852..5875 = -1.1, 76.3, 60.3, 65.9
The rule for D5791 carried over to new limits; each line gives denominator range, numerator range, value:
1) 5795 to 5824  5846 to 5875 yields 0.82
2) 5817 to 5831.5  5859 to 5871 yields 0.89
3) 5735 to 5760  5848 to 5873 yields 0.85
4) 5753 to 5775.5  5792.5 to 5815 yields 1.14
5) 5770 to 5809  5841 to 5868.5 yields 0.87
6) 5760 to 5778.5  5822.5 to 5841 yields 1.04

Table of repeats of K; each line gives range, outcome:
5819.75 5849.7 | 70.9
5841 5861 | 67.3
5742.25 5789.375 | 73.6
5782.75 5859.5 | 73.4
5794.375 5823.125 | 77.9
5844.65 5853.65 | 69.7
